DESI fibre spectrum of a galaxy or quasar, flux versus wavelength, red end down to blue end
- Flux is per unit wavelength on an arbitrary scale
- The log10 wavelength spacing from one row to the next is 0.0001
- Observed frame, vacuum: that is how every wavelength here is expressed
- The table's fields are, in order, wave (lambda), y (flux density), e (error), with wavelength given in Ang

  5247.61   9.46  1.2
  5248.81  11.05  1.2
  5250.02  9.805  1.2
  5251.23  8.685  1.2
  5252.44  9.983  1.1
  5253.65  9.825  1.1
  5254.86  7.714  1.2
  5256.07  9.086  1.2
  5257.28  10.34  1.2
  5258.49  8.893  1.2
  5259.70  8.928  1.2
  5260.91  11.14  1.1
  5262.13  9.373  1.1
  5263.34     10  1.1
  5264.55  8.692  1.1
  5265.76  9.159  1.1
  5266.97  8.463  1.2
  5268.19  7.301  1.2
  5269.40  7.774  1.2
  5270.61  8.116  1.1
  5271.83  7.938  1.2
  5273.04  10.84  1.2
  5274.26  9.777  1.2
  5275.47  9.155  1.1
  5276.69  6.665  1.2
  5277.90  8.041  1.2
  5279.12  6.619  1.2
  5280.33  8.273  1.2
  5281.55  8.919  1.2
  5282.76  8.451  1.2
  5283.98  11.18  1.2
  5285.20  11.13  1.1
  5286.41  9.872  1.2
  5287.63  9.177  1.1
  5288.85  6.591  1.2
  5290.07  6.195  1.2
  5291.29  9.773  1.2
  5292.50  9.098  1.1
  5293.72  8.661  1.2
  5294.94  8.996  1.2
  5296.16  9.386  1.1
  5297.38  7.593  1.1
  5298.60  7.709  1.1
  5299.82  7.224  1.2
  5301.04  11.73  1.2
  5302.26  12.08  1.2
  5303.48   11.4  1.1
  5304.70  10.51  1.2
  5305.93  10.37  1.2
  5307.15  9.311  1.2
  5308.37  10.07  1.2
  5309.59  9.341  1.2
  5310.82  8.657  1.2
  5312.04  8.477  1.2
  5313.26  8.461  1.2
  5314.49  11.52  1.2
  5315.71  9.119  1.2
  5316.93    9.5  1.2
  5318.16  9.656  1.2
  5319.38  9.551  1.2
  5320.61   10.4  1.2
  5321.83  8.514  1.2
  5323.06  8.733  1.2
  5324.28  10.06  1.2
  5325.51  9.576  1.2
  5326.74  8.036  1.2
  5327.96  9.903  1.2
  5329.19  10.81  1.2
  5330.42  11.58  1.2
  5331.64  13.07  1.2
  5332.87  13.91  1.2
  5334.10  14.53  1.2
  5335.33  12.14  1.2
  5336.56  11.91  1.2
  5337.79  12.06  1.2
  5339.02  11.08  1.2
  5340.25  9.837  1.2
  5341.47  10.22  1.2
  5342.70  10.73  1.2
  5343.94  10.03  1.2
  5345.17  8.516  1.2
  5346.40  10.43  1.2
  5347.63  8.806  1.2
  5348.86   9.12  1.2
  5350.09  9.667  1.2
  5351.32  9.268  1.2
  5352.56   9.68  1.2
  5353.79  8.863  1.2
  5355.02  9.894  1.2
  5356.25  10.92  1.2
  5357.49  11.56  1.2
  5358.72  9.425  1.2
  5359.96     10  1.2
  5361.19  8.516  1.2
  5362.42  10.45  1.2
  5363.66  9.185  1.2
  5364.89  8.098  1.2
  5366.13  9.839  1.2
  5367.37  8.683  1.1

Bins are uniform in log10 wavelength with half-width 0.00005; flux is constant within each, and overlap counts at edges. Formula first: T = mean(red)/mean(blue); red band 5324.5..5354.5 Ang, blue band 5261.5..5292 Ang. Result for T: 1.21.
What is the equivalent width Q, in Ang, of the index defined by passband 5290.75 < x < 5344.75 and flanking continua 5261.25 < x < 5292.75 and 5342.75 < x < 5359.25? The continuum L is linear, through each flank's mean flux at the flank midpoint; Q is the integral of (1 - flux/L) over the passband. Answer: -4.8 Ang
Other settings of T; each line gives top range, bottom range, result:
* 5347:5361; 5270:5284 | 1.13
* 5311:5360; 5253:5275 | 1.13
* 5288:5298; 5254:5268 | 0.90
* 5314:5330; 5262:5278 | 1.11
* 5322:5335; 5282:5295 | 1.22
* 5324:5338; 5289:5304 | 1.27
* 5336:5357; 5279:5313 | 1.09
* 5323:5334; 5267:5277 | 1.28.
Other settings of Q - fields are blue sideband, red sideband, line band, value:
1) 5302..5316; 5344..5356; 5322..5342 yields -2.9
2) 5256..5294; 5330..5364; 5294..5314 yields 0.2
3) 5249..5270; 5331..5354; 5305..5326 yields 1.5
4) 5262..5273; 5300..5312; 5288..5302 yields 1.7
